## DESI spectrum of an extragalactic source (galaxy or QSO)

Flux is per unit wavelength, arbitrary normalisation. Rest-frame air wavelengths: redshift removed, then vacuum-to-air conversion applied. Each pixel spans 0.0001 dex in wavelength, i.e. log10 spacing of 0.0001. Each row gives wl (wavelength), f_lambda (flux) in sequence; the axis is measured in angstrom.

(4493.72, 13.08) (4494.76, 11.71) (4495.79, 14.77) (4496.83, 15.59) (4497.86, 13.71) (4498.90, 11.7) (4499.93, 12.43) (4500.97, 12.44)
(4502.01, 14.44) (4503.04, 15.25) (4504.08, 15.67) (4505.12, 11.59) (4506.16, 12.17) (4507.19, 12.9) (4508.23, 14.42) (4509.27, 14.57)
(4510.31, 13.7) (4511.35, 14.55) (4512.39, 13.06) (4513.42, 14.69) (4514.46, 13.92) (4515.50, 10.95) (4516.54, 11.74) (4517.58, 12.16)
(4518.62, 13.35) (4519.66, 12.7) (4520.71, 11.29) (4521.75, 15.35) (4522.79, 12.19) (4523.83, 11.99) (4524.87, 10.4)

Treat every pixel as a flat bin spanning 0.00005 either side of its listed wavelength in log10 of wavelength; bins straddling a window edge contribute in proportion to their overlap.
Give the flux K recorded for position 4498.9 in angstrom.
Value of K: 11.7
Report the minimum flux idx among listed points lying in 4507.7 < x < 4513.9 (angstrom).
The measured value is 13.06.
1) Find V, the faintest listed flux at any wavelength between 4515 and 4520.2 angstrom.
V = 10.95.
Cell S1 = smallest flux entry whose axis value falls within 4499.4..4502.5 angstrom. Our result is 12.43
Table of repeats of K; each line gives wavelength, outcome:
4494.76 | 11.71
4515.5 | 10.95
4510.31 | 13.7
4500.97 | 12.44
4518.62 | 13.35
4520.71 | 11.29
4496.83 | 15.59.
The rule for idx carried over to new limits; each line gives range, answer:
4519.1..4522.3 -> 11.29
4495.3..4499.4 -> 11.7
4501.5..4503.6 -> 14.44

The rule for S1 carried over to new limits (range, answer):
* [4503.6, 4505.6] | 11.59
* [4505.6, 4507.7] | 12.17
